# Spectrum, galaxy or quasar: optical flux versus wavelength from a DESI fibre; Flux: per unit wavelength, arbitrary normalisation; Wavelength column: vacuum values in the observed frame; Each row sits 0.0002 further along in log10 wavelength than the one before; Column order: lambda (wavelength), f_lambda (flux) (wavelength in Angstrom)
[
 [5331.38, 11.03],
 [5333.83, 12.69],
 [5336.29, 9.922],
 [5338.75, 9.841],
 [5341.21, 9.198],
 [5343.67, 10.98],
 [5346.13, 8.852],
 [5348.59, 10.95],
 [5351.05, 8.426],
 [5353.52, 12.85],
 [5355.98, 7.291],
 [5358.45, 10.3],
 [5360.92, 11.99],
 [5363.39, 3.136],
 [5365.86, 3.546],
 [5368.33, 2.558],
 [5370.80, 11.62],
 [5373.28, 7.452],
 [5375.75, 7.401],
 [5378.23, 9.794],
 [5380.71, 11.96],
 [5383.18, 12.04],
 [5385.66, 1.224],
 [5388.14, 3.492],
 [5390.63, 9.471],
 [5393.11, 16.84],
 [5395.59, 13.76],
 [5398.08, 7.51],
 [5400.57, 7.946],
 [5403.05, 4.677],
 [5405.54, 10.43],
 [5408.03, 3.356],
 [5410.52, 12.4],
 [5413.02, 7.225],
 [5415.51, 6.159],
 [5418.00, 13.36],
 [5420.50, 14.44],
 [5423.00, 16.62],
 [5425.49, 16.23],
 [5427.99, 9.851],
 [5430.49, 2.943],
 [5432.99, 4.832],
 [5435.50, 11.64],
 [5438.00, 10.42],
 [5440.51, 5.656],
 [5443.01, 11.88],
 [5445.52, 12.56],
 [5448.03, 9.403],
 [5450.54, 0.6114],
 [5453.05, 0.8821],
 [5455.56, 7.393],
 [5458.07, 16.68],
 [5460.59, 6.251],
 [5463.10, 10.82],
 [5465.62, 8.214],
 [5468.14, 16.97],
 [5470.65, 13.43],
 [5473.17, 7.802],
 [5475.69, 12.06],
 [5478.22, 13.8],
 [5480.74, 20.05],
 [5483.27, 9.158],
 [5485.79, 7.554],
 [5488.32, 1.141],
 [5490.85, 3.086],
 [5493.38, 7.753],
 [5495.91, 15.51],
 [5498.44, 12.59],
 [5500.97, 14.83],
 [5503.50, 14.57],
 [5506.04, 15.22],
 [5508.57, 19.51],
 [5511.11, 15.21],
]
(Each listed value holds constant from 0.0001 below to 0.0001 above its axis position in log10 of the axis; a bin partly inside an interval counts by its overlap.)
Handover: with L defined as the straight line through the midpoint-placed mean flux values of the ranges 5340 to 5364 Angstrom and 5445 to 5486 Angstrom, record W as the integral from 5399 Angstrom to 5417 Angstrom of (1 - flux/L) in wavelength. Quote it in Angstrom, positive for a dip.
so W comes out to 4.29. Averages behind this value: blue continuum 9.56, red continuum 10.2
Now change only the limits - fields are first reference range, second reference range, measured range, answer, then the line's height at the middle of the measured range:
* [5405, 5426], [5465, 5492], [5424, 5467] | 8.14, 10.7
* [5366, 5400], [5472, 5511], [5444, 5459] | 3.98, 10.6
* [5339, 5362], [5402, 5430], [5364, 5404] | 7.96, 10.2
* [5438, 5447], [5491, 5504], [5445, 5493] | 7.66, 11.1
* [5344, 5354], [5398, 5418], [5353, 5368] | 3.28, 9.69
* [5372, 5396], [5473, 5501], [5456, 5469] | -1.64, 10.1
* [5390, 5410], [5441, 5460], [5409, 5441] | -4.84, 8.83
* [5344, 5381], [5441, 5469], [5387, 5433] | -4.78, 8.78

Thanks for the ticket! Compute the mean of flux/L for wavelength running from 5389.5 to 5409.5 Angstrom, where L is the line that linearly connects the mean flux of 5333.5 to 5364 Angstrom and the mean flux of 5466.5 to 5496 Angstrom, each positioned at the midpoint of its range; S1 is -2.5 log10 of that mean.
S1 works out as 0.08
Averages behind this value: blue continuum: 9.77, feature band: 9.28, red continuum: 10.5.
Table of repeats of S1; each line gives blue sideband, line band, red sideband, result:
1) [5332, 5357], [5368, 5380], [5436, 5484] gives 0.22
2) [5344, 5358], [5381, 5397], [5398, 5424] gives 0.00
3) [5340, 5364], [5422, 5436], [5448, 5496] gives -0.09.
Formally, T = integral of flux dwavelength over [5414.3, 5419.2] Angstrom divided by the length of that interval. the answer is 9.76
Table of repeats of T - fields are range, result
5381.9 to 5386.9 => 6.69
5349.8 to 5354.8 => 10.6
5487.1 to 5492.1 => 2.12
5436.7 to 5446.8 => 10.1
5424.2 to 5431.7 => 9.76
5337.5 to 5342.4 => 9.52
